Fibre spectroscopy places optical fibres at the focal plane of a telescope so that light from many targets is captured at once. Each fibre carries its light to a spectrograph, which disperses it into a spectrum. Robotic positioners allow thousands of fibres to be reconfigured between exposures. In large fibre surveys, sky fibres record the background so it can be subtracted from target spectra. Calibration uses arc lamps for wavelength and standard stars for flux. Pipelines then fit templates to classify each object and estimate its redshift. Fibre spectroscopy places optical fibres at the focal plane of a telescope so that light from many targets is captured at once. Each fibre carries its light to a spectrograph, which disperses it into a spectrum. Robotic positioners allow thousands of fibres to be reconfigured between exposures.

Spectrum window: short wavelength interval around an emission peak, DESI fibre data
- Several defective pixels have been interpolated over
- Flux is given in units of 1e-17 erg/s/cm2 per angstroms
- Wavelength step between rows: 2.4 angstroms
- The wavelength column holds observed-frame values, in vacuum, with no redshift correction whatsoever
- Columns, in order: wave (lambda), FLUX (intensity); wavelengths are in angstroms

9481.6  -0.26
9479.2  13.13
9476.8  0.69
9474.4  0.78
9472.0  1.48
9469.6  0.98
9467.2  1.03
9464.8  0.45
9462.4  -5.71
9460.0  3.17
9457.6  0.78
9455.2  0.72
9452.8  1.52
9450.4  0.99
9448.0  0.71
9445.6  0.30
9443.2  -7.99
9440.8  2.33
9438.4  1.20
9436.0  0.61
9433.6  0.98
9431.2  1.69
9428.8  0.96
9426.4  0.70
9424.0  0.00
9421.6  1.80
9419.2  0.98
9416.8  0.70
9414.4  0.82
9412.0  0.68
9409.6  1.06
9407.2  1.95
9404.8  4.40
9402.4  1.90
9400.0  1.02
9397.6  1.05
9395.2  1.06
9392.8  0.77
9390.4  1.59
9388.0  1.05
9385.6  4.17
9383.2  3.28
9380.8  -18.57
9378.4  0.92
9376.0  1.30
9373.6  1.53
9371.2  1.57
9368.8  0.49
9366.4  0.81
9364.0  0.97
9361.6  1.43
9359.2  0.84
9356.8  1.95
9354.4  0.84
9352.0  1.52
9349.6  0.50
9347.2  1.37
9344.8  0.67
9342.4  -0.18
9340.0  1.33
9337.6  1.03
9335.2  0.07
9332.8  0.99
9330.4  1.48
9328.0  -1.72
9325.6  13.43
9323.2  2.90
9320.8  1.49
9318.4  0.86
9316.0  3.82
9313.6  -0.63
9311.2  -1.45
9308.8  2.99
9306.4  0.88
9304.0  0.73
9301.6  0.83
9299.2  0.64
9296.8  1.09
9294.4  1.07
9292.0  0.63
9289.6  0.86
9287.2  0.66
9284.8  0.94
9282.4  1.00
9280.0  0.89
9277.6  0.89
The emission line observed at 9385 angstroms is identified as [S II] 6716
